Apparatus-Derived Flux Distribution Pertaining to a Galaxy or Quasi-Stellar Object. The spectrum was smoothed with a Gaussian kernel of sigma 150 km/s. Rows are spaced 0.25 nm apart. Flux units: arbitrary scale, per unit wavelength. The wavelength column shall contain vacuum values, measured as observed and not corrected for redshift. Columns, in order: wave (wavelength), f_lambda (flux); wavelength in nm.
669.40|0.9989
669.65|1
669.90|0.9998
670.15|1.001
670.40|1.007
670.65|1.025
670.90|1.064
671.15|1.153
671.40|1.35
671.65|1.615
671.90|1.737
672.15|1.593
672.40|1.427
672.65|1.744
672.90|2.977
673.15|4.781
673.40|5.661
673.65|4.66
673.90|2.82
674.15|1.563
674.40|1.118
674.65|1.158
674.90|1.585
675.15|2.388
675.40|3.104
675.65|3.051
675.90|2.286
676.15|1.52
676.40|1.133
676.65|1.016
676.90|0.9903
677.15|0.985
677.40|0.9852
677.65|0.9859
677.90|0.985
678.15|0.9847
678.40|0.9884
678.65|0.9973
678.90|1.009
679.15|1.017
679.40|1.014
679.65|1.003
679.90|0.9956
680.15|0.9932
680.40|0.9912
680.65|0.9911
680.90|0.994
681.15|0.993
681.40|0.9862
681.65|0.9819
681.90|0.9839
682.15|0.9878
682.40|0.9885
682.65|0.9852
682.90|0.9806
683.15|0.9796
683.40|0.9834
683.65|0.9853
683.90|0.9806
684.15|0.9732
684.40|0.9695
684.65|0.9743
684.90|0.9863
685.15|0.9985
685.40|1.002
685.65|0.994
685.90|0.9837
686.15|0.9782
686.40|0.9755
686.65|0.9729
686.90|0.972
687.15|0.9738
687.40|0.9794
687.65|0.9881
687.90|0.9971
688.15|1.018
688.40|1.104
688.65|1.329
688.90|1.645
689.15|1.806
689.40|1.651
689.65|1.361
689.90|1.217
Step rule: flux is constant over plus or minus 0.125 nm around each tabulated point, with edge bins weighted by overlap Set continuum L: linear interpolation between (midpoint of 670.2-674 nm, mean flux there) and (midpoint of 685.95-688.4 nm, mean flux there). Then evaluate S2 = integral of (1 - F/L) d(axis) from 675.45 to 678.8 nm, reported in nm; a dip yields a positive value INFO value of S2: 0.96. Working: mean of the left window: 2.28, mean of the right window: 0.99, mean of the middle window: 1.34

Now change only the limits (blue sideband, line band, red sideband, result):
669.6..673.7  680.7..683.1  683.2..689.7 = 0.68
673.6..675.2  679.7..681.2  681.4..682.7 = 0.27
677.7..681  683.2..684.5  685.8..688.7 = 0.04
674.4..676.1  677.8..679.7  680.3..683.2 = 0.65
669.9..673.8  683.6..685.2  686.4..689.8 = 0.50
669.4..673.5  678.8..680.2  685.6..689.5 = 0.46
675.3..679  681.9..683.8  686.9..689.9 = 0.48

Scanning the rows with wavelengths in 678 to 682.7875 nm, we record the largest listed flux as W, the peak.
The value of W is 1.017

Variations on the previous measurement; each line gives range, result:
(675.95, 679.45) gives 1.52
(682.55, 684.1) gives 0.9853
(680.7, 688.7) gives 1.329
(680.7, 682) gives 0.994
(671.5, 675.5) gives 5.661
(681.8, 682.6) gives 0.9885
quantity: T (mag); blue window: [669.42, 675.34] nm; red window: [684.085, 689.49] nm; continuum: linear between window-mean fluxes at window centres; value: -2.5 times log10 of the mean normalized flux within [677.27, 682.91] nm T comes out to 0.448 mag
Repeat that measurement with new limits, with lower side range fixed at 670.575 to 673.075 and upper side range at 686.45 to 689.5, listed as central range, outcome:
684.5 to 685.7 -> 0.273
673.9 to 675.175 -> -0.036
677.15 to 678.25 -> 0.442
